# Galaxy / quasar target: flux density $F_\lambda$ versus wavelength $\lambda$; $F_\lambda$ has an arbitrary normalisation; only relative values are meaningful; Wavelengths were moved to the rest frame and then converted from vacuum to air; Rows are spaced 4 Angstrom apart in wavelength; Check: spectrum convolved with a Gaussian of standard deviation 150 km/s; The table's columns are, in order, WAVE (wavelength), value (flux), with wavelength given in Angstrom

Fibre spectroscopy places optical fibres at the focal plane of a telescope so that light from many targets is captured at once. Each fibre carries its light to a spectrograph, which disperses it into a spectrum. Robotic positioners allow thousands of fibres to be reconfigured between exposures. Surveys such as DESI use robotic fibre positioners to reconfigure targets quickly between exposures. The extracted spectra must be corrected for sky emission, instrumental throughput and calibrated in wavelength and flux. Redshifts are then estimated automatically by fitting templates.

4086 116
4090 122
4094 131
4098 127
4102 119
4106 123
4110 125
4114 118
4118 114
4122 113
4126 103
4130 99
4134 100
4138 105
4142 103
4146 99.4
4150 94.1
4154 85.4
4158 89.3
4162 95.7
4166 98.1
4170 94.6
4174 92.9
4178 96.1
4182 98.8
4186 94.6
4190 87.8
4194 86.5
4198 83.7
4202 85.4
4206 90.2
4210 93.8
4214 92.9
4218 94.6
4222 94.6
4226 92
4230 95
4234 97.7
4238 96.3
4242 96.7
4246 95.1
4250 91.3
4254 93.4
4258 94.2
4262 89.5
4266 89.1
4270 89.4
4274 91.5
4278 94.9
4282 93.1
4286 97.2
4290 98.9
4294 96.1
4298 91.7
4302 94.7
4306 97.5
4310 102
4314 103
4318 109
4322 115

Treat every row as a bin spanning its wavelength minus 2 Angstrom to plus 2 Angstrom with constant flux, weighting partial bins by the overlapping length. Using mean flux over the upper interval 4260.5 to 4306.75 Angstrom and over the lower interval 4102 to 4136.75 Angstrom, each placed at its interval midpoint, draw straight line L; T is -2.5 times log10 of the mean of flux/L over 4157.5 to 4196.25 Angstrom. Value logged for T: 0.13 mag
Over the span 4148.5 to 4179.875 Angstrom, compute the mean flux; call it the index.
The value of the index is 93.3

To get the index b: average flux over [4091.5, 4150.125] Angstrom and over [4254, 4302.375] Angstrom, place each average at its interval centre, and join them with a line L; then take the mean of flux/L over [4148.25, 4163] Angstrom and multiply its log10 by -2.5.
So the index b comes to 0.189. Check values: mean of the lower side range 112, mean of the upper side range 93.3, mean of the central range 90.8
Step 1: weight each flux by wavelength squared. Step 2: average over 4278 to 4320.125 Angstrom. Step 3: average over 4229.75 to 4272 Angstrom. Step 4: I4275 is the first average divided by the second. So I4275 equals 1.1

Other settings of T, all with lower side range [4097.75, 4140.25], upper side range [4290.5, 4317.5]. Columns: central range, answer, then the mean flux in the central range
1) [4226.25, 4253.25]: 0.09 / 95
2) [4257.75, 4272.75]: 0.13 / 90.2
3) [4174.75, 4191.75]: 0.14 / 94.3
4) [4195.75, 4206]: 0.23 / 85.7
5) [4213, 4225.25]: 0.12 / 93.9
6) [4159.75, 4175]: 0.14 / 95.4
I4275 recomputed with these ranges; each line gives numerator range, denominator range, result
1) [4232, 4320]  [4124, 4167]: 1.04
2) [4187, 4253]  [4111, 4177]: 0.95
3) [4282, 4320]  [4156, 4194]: 1.12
